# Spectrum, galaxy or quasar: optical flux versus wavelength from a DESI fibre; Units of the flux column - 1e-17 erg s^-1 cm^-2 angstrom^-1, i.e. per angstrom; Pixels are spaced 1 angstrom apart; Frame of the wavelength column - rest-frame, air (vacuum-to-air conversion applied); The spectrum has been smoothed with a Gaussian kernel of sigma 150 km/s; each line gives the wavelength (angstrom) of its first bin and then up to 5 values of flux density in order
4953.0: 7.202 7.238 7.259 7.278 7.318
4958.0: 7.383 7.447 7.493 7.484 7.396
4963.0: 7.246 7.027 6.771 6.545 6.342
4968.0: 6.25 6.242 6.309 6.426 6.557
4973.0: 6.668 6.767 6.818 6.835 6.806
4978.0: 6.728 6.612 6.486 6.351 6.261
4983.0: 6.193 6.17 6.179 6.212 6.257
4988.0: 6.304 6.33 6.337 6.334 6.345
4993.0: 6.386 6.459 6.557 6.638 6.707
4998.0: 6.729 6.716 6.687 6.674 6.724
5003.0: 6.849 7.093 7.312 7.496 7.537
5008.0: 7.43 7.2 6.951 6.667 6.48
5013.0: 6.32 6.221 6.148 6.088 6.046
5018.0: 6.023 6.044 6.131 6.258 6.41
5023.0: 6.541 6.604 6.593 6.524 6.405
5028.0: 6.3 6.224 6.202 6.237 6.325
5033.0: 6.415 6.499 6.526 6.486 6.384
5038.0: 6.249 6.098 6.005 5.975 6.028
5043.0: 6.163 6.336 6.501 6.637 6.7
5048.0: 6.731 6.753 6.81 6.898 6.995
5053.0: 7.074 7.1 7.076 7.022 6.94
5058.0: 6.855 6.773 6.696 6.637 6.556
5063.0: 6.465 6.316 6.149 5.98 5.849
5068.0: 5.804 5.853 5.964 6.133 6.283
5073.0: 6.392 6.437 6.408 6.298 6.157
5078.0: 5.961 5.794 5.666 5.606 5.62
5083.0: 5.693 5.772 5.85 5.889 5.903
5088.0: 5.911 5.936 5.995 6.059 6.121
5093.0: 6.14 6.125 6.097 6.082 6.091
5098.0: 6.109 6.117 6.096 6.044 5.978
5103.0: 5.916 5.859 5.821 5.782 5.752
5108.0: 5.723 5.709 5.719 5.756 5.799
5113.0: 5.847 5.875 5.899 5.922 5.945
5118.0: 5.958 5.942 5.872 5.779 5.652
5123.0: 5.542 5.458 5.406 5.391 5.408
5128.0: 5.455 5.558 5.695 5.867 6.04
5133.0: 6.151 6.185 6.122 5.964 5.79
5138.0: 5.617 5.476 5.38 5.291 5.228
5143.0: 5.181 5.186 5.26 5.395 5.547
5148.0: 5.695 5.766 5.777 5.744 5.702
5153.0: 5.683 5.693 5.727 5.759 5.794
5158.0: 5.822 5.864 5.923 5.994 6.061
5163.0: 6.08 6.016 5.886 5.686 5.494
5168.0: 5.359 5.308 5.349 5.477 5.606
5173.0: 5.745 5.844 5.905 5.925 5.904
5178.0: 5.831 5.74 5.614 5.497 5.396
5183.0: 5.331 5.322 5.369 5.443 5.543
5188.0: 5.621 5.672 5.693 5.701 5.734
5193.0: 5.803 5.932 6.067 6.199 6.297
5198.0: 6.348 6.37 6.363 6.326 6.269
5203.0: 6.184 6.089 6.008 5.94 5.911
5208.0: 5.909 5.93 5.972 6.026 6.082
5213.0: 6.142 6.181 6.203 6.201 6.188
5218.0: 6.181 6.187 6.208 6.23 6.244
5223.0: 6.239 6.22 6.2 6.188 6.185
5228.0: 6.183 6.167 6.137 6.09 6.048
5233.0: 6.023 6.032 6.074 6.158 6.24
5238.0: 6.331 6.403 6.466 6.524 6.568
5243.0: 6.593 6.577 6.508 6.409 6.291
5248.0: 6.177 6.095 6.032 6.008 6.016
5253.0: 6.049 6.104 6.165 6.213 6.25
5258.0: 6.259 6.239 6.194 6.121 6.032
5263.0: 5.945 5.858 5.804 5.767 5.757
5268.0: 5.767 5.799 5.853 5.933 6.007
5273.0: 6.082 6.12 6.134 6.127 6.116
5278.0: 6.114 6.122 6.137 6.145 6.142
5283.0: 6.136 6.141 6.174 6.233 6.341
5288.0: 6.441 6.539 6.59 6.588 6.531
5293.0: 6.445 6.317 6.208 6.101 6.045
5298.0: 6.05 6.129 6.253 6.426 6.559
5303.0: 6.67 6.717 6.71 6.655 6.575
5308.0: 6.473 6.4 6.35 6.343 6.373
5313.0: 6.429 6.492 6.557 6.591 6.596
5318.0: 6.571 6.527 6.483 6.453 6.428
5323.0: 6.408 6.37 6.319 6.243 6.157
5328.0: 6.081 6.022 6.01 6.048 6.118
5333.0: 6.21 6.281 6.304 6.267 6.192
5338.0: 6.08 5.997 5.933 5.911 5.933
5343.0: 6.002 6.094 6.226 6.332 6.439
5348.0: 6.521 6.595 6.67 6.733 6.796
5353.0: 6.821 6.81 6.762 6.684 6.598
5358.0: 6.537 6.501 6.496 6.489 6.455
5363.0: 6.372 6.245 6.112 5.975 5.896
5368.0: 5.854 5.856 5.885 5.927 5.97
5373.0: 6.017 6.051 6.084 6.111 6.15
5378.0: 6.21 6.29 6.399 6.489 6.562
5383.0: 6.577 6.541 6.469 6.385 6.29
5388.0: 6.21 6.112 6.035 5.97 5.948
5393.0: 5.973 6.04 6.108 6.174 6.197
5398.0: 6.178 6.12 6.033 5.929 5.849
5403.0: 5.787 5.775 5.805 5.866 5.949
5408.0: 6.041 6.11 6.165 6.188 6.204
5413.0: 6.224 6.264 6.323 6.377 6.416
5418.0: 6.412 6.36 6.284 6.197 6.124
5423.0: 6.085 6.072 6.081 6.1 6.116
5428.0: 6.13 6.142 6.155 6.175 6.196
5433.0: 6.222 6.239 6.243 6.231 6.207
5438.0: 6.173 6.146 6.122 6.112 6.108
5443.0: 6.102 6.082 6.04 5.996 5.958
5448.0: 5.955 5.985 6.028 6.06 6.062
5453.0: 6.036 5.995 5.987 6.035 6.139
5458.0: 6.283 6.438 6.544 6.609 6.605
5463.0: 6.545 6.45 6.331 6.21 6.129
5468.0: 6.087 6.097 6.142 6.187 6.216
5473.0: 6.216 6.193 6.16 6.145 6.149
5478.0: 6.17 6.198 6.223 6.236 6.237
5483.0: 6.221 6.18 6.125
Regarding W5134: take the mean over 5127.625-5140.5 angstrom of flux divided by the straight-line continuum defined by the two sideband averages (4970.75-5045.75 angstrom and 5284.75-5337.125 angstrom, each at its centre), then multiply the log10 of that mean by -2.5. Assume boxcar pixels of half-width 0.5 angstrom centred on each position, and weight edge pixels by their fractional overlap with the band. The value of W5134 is 0.11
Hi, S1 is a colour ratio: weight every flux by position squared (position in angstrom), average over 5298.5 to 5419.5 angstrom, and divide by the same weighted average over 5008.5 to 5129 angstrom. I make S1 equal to 1.14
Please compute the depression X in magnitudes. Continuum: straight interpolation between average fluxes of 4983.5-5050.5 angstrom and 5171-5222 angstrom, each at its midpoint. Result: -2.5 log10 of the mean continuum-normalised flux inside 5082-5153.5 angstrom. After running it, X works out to 0.07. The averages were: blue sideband 6.49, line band 5.78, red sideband 5.92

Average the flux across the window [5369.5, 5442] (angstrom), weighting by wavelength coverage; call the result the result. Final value 6.15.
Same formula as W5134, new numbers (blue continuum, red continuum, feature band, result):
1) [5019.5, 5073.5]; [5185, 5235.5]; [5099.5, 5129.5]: 0.09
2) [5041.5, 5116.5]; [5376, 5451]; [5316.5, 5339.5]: -0.02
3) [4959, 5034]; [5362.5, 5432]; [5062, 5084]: 0.08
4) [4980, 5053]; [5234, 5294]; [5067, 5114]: 0.08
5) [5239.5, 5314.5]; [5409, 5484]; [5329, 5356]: -0.02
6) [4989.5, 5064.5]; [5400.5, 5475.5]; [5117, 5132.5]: 0.14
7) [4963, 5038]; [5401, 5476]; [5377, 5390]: -0.03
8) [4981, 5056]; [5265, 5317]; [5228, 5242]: 0.02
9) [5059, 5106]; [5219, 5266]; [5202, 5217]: 0.02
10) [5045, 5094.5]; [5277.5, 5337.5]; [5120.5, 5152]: 0.13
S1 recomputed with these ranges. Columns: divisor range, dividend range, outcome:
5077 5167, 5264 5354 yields 1.16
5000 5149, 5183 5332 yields 1.08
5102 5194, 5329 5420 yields 1.19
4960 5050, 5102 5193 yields 0.92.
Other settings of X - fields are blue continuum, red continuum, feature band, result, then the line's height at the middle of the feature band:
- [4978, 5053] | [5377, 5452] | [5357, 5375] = 0.00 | 6.19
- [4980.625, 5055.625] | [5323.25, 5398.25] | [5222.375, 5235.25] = 0.04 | 6.35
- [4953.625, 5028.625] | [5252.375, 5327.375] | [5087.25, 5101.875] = 0.08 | 6.52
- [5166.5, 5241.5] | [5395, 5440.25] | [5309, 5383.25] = -0.04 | 6.08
